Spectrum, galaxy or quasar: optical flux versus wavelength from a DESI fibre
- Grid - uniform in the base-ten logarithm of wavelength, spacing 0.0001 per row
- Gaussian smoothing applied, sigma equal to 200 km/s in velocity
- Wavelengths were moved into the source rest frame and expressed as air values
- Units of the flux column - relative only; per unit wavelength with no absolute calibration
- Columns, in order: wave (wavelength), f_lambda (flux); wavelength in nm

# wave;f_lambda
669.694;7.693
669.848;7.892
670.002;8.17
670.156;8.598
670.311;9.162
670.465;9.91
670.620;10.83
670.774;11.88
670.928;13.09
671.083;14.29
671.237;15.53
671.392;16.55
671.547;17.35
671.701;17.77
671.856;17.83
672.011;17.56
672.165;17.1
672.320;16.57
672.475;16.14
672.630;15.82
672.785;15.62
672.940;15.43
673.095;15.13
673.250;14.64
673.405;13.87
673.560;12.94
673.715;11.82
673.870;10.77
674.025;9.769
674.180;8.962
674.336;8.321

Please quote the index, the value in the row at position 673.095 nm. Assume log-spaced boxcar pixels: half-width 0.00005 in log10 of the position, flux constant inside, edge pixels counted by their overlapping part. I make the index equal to 15.13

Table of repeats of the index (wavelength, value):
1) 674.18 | 8.962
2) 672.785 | 15.62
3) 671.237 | 15.53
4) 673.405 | 13.87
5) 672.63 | 15.82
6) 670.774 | 11.88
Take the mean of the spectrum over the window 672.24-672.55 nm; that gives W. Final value 16.3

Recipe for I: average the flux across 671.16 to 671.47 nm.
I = 16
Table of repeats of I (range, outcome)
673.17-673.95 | 12.8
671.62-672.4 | 17.4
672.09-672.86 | 16.2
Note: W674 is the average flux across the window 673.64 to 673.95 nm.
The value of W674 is 11.3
